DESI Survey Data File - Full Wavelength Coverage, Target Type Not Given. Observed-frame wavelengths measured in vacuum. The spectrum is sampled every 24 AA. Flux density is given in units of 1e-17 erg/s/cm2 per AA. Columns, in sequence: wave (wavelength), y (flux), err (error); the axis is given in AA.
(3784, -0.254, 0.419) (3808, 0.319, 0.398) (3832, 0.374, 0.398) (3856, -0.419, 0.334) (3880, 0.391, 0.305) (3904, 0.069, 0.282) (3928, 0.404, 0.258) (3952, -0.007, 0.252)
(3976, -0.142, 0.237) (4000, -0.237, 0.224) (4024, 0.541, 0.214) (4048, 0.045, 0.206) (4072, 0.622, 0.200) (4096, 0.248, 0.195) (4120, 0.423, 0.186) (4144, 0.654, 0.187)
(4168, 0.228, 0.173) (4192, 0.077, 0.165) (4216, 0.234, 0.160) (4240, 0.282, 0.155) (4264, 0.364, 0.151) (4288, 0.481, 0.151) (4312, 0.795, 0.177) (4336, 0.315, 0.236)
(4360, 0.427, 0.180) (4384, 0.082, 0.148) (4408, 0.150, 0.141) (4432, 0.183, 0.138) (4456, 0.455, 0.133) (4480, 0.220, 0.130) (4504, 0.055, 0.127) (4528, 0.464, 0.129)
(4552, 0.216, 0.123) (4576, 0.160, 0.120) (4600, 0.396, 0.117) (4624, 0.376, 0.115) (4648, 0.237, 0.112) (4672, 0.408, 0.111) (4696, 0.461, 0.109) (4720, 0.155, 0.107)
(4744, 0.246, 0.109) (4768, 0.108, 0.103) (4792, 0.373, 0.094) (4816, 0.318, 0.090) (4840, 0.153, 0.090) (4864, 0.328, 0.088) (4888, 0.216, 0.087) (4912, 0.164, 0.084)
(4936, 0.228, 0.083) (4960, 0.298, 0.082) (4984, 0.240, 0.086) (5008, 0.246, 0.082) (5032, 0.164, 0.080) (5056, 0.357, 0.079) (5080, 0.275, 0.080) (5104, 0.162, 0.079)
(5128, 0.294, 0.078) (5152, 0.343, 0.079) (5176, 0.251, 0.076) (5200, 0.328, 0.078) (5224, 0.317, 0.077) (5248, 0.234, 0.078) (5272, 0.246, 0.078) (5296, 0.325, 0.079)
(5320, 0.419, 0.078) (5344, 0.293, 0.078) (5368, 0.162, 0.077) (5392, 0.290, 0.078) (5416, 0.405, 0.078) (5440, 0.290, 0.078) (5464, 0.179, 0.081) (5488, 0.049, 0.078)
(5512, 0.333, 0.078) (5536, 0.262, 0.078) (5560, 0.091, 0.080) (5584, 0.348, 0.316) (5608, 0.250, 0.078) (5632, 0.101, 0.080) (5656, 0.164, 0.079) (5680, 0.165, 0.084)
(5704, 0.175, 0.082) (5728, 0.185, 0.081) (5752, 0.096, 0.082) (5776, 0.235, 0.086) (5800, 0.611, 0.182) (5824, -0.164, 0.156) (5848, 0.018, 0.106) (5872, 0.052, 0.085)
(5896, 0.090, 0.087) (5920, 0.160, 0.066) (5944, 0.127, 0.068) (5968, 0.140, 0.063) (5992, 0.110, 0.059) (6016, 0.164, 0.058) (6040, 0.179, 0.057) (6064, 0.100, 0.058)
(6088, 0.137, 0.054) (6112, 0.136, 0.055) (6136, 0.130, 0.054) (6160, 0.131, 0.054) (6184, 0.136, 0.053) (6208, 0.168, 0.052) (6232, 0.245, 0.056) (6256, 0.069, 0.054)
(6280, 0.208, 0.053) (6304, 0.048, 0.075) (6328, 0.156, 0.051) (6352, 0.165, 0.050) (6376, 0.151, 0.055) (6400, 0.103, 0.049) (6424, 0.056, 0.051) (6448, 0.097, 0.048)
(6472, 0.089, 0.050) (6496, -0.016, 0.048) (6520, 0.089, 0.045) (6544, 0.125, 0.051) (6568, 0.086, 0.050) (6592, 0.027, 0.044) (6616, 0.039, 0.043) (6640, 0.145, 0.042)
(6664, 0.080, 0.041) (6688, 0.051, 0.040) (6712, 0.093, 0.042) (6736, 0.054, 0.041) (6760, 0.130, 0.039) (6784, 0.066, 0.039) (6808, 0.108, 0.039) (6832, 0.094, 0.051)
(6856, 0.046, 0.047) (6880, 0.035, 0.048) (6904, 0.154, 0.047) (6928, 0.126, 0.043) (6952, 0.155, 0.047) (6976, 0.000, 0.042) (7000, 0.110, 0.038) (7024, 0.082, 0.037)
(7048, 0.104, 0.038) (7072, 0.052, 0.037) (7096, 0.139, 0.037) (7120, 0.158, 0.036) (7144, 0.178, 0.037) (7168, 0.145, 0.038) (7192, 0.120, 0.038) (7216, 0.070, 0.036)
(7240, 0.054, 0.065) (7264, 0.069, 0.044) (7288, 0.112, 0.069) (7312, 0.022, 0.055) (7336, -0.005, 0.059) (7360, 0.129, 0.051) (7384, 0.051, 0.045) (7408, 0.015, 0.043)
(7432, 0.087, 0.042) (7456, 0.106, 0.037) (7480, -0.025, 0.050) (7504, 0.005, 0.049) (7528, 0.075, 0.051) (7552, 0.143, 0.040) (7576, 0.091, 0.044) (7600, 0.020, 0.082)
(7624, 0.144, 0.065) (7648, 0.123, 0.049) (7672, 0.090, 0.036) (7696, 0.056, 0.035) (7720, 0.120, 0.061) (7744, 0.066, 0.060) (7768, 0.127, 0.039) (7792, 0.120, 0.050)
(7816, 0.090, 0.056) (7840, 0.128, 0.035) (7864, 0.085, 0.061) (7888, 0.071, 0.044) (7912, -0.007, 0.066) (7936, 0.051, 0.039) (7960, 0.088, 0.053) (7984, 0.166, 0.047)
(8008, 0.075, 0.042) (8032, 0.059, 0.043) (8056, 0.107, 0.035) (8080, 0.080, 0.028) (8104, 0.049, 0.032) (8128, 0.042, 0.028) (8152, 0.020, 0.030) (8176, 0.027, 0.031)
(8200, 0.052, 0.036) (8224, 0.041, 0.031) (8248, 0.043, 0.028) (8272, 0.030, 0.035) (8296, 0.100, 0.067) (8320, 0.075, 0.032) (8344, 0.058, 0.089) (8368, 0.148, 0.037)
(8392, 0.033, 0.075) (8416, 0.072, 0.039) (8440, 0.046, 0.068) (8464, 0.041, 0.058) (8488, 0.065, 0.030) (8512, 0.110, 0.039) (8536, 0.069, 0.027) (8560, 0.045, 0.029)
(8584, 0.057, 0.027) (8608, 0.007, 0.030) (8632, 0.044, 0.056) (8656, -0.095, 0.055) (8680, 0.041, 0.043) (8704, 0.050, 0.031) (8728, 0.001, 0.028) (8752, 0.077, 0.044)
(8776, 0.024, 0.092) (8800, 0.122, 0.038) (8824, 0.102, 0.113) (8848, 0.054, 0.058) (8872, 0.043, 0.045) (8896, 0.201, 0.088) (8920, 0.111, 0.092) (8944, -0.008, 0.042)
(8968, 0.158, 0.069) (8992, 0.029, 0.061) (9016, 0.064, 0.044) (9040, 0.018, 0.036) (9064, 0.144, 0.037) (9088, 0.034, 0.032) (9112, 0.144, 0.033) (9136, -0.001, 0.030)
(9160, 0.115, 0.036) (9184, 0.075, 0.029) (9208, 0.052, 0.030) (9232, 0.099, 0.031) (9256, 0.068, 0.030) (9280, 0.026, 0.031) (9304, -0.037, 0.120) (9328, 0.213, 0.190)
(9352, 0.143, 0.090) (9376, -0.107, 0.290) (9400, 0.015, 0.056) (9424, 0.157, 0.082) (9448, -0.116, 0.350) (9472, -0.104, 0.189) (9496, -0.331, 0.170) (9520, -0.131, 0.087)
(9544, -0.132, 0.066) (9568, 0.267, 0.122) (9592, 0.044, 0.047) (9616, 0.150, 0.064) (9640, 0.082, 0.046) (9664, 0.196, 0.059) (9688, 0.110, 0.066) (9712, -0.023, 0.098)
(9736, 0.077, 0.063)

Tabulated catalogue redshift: 0.083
